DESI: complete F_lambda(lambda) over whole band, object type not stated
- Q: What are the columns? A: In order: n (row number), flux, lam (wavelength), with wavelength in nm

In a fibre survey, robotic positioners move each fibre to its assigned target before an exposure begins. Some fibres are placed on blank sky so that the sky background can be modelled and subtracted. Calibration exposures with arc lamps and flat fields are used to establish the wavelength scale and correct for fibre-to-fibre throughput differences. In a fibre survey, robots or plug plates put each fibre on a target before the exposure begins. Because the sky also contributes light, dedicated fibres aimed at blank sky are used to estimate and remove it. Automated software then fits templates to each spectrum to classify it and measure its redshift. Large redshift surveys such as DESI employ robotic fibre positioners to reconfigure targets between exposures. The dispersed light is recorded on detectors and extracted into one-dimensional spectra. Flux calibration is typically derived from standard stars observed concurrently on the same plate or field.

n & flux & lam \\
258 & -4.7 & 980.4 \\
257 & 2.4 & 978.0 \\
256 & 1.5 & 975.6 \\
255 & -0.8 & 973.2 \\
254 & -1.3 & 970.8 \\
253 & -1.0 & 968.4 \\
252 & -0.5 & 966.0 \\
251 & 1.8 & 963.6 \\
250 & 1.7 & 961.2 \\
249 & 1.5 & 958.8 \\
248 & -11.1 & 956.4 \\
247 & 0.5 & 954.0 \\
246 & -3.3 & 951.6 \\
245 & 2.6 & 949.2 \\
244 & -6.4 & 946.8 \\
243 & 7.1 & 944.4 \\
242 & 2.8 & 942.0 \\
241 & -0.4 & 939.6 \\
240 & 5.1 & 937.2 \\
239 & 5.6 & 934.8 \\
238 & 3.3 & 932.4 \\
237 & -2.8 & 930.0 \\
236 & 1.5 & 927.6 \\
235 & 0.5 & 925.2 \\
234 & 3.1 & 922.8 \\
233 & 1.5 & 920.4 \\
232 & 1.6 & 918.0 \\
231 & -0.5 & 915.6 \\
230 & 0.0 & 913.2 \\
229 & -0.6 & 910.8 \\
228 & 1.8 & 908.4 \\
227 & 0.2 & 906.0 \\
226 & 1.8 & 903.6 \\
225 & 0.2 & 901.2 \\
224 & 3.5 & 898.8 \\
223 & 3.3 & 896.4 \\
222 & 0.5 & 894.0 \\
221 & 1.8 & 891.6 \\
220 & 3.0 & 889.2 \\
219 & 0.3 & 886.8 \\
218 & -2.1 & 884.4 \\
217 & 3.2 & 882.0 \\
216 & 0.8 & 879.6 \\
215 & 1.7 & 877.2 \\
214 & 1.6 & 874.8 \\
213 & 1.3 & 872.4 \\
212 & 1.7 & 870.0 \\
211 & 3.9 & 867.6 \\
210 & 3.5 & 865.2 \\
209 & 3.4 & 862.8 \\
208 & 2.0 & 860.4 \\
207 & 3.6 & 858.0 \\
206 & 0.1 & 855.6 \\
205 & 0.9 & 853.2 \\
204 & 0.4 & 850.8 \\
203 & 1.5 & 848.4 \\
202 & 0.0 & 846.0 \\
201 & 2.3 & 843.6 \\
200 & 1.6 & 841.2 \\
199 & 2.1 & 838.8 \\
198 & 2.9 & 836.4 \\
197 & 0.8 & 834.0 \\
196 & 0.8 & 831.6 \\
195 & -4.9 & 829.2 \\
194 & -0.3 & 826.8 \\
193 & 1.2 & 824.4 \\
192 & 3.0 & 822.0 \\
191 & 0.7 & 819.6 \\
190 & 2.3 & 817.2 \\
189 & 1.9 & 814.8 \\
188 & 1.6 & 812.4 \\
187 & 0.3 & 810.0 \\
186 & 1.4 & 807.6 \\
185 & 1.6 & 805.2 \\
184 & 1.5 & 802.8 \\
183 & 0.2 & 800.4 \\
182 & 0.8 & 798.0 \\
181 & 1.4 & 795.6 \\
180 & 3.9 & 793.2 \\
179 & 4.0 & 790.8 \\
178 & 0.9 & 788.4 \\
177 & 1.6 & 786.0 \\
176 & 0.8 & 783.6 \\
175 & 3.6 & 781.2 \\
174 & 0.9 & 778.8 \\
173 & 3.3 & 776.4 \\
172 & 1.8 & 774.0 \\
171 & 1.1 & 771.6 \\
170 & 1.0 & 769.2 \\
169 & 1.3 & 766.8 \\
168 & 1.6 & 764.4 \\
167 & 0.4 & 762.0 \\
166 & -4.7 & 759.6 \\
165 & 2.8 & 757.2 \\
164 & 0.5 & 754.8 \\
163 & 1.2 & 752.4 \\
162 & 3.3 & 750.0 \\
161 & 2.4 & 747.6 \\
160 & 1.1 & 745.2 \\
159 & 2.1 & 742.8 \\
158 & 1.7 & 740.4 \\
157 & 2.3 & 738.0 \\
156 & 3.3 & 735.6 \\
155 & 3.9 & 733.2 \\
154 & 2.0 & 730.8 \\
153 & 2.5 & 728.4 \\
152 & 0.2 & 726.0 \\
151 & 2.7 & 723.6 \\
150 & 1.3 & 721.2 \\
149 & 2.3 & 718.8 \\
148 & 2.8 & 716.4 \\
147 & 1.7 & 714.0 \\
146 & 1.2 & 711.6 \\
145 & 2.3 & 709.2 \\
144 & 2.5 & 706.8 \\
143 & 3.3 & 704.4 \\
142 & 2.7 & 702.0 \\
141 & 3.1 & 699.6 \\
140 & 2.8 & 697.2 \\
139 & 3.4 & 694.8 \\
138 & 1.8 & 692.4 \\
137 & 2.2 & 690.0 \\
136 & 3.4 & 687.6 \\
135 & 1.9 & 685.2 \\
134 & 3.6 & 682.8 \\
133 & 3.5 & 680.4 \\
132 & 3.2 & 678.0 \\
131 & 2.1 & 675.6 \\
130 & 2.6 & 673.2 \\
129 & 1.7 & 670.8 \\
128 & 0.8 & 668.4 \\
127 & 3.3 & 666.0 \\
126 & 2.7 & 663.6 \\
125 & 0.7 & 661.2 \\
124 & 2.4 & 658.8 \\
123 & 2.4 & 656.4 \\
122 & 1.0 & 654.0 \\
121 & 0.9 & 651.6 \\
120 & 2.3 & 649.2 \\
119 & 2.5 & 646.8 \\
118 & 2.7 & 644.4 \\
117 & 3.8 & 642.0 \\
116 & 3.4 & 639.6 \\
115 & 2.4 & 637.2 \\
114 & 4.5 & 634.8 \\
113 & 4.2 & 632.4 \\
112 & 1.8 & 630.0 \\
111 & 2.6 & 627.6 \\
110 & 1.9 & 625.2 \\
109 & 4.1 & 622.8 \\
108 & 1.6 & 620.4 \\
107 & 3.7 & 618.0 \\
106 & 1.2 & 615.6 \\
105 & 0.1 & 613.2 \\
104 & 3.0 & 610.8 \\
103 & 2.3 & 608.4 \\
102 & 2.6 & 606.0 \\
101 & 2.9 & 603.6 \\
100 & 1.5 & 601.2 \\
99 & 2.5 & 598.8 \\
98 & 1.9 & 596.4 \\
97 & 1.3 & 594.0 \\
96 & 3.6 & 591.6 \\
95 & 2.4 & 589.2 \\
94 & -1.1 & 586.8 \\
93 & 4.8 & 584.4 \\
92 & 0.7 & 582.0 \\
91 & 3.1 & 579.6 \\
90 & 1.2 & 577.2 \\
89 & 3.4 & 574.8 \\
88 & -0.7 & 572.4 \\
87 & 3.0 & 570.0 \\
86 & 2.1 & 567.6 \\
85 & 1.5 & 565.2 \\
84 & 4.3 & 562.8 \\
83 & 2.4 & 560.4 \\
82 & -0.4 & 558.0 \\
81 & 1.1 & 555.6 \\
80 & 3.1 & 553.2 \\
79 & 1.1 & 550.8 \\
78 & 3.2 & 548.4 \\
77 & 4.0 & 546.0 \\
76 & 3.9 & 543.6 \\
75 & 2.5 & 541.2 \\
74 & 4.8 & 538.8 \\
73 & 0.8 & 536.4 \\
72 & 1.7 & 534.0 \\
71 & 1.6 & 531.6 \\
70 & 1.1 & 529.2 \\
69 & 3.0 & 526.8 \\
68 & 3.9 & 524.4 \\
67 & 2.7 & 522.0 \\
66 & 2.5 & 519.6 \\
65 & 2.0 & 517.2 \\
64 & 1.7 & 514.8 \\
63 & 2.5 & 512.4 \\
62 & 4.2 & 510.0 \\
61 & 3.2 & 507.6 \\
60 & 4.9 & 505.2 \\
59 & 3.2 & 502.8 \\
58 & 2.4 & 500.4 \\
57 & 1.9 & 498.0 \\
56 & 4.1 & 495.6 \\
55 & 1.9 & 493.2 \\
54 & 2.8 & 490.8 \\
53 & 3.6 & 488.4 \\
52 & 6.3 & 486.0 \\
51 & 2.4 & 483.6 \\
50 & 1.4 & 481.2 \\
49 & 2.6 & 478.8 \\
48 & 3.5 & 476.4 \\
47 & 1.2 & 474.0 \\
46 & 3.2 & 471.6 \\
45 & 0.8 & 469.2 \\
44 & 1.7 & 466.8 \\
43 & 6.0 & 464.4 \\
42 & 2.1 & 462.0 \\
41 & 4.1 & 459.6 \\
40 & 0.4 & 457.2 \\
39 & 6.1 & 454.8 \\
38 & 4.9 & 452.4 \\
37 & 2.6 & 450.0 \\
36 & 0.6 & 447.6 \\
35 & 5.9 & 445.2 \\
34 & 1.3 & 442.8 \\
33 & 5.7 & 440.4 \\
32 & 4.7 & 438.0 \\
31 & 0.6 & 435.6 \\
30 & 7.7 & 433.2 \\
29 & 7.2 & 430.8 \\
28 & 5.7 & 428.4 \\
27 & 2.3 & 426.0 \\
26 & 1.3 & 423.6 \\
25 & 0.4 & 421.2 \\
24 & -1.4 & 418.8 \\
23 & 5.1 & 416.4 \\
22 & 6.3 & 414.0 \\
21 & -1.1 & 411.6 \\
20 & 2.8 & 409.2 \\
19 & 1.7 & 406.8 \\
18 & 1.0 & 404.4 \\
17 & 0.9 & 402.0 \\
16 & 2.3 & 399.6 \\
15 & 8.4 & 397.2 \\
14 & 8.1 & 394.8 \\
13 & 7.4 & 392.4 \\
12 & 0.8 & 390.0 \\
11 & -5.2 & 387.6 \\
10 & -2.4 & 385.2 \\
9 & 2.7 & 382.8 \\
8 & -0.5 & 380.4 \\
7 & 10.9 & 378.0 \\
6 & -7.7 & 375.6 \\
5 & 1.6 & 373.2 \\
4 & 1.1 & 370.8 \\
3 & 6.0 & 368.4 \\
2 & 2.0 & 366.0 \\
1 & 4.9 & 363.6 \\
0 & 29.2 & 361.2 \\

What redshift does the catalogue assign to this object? 0.586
